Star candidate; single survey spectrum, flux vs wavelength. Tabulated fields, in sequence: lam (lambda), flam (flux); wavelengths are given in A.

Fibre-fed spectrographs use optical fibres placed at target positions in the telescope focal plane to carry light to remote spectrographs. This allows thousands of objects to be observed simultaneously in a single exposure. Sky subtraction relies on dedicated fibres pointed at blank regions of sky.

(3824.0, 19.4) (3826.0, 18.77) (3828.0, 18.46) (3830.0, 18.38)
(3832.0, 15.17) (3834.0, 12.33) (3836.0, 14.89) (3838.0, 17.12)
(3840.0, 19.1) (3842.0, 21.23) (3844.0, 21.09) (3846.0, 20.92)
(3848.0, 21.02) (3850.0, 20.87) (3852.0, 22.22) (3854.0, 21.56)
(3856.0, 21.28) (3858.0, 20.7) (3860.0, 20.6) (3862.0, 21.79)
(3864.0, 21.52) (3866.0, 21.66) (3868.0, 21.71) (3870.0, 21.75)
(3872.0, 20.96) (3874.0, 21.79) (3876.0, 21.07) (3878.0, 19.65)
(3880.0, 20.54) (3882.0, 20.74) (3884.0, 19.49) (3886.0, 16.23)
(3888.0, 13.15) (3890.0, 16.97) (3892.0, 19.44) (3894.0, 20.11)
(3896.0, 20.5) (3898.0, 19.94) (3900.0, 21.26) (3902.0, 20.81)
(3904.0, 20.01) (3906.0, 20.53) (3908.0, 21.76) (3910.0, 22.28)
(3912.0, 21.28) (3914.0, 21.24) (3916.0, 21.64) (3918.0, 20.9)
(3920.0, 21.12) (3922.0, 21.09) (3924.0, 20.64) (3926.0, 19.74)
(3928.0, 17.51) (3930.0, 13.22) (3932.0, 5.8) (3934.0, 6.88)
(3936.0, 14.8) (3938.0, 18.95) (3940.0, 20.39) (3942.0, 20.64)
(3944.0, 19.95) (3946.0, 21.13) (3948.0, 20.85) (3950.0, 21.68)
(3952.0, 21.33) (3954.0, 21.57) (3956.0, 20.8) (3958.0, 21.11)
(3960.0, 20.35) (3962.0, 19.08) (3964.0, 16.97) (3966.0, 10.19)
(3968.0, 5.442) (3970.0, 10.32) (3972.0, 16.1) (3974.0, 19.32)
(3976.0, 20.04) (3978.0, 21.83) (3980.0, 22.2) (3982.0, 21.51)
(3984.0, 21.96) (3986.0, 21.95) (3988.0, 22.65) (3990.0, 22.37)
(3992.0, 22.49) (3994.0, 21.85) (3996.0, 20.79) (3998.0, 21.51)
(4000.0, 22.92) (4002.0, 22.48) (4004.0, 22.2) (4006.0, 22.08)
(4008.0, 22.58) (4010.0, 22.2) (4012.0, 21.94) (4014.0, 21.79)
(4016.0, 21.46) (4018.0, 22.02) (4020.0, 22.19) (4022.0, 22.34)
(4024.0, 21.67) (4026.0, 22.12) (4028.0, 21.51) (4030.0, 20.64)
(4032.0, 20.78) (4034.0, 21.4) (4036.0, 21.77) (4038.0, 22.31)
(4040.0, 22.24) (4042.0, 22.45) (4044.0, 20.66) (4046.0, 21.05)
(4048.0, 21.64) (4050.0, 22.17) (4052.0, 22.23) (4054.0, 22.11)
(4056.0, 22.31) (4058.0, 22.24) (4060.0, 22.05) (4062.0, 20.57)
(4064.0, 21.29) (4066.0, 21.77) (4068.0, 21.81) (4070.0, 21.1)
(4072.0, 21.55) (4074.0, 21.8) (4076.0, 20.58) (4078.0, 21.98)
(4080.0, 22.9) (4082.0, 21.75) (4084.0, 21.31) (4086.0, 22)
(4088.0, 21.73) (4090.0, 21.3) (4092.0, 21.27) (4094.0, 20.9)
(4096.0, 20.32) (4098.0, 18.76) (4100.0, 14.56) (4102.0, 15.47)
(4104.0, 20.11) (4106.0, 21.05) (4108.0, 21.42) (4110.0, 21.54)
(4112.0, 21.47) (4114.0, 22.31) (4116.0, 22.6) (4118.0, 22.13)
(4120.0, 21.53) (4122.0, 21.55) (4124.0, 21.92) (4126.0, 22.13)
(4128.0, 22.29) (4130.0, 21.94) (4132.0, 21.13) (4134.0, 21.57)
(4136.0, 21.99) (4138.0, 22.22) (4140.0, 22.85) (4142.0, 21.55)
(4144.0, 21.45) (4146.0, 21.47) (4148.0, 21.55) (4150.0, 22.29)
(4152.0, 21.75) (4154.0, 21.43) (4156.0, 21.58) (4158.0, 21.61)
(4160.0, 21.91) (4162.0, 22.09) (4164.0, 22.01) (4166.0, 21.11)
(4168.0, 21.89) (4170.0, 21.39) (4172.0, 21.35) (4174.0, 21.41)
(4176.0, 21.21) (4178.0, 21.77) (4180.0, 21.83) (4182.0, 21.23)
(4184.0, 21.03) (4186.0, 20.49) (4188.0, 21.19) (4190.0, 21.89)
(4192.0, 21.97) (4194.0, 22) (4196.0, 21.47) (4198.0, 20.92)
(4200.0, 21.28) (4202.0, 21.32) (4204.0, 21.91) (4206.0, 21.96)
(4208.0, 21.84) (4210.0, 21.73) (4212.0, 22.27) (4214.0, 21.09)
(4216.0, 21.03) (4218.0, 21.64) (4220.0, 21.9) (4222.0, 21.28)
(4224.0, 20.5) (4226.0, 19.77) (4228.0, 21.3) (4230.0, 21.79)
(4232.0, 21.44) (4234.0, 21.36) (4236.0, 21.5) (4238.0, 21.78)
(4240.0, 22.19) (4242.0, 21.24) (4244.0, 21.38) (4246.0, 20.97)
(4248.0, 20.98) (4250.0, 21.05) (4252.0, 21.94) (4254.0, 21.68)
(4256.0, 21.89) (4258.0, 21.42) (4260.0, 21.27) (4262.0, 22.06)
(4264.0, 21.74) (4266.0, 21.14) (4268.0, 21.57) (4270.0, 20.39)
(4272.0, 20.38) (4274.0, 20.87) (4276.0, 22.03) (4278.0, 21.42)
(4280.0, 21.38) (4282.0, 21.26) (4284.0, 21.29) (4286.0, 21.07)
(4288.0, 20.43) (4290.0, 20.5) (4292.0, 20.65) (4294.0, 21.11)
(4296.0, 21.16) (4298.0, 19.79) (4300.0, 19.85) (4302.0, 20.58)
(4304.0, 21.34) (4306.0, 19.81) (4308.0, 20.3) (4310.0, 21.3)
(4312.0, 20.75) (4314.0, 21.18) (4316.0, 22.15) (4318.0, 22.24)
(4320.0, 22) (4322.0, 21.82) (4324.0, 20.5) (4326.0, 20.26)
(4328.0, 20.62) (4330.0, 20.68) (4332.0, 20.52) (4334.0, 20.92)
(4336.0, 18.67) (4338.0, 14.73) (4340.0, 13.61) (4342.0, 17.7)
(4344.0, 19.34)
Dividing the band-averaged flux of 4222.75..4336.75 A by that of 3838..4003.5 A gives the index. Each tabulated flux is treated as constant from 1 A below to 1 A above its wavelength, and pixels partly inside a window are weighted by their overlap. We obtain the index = 1.07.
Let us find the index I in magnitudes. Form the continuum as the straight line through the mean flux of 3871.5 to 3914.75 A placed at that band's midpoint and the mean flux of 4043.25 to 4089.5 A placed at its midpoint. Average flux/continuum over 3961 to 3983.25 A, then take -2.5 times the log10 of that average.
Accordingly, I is 0.24 mag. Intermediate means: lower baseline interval 20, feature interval 16.7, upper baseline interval 21.7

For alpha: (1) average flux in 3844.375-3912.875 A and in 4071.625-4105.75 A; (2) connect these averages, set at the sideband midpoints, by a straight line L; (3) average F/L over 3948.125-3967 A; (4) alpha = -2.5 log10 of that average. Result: 0.06 mag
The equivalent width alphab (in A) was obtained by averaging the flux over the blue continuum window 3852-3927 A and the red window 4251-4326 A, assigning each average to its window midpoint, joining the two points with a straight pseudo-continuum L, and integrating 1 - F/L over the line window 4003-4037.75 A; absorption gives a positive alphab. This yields -1.9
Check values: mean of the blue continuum 20.5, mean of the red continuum 21.1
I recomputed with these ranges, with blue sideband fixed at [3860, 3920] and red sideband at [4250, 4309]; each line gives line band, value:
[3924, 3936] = 0.453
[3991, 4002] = -0.071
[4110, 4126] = -0.058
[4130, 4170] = -0.047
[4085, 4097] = -0.027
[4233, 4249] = -0.023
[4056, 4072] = -0.047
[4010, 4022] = -0.069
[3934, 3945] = 0.149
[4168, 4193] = -0.028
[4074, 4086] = -0.053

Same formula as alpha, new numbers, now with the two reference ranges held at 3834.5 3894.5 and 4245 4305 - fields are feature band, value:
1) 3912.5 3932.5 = 0.08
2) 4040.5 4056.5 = -0.07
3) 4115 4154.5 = -0.06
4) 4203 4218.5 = -0.04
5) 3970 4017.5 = -0.05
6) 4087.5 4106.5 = 0.06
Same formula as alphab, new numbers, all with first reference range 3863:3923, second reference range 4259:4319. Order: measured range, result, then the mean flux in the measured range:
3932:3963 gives 2.4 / 18.9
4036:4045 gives -0.6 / 21.9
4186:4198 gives -0.4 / 21.5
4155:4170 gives -0.6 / 21.7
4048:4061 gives -0.9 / 22.1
